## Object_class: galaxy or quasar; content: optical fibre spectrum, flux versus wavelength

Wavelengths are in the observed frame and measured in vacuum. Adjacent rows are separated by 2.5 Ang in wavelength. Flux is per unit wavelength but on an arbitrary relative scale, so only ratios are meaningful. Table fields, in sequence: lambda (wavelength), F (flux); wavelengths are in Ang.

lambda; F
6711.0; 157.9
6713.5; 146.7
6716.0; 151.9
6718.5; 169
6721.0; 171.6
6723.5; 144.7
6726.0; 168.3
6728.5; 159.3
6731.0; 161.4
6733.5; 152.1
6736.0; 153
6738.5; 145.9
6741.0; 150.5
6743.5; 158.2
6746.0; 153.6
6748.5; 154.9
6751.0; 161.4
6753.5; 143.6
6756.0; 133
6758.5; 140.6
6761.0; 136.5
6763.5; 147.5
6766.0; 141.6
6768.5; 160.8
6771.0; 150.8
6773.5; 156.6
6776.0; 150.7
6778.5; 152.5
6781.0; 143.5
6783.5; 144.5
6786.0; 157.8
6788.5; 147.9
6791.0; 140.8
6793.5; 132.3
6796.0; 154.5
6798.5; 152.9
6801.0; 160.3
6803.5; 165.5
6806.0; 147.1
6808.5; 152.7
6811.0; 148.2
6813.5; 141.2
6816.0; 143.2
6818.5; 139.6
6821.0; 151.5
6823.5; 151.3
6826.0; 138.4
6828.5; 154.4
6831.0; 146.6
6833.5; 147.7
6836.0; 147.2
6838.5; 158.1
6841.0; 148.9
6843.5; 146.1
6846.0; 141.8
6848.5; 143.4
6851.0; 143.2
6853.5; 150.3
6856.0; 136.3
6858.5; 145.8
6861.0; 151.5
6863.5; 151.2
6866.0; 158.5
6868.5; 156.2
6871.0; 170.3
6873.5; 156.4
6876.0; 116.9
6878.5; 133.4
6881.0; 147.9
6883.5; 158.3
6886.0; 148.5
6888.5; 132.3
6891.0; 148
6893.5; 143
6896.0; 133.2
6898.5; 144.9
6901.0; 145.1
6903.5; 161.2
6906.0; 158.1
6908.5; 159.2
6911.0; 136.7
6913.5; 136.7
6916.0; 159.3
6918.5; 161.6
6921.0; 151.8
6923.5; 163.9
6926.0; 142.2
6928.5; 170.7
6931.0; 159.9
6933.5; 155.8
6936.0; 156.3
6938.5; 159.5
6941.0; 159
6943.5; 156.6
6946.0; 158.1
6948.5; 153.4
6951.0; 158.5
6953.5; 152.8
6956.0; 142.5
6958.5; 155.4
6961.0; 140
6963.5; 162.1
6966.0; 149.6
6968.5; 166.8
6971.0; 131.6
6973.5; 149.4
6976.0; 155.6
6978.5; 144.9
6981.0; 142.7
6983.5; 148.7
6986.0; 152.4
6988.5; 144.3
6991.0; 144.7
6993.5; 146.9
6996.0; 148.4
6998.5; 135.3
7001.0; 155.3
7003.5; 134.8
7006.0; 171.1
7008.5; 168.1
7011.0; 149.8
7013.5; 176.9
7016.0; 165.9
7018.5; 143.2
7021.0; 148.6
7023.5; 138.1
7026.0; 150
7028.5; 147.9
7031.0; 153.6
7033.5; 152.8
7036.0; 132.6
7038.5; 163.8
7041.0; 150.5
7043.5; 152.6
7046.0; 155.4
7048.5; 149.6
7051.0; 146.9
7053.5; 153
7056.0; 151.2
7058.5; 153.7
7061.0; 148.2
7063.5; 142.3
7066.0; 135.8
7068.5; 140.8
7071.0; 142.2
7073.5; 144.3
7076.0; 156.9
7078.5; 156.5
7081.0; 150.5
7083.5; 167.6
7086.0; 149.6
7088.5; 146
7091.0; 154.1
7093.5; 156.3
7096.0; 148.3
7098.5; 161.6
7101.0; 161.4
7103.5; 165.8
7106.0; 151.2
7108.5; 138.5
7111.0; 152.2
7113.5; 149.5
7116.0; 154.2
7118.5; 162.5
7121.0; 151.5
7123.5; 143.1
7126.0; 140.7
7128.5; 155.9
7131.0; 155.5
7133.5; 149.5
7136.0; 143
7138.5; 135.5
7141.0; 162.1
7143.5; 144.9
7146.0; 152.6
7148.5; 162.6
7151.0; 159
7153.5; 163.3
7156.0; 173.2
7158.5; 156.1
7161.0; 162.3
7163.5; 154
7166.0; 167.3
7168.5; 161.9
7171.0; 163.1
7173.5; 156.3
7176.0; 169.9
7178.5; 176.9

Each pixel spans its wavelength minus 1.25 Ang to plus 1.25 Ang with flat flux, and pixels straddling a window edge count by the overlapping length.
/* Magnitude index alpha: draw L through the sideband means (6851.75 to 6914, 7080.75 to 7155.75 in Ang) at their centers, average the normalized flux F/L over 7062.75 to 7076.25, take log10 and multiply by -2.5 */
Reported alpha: 0.07 mag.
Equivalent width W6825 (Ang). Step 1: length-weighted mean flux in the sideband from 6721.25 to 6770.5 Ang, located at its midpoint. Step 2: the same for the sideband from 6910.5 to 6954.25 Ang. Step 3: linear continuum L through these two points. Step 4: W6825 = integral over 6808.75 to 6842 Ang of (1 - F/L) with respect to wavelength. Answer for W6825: 1.2 Ang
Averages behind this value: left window 151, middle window 148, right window 155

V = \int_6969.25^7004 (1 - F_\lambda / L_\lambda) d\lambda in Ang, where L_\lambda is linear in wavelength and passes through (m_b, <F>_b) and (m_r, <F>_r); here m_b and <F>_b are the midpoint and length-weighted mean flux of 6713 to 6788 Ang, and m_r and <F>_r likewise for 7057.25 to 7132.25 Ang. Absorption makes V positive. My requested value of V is 1.3 Ang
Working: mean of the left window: 152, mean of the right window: 151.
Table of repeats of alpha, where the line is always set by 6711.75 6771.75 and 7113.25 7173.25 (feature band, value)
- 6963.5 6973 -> 0.02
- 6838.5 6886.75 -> 0.04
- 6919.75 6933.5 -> -0.03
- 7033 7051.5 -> 0.03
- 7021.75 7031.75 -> 0.05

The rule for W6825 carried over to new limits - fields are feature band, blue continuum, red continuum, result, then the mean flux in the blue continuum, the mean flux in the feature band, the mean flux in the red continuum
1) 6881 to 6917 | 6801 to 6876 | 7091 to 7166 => 0.7 Ang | 149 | 147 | 154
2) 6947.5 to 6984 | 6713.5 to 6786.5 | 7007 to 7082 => 0.2 Ang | 152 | 150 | 151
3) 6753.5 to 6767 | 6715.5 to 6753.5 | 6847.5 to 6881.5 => 1.3 Ang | 157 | 140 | 147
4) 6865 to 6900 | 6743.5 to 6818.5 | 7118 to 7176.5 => 1.1 Ang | 149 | 146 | 156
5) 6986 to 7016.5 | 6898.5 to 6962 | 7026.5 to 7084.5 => -0.3 Ang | 154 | 153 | 150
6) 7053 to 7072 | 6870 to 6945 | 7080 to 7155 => 0.8 Ang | 151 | 146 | 153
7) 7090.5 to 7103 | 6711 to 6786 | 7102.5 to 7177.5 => -0.2 Ang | 152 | 157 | 155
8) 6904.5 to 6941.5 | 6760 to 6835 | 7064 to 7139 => -1.4 Ang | 149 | 155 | 151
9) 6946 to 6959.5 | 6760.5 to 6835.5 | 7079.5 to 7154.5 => -0.2 Ang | 149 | 153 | 153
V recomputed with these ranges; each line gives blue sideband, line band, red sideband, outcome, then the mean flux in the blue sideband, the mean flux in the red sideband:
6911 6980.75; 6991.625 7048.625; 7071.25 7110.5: 0.6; 153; 154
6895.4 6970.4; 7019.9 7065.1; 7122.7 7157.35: 1.2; 154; 153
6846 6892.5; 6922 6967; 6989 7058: -1.9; 147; 151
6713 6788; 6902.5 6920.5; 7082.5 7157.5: 0.0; 152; 154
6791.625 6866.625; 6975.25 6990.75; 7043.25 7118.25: 0.3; 148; 151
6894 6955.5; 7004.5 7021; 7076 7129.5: -0.8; 154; 153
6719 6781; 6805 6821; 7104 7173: 0.7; 152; 154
